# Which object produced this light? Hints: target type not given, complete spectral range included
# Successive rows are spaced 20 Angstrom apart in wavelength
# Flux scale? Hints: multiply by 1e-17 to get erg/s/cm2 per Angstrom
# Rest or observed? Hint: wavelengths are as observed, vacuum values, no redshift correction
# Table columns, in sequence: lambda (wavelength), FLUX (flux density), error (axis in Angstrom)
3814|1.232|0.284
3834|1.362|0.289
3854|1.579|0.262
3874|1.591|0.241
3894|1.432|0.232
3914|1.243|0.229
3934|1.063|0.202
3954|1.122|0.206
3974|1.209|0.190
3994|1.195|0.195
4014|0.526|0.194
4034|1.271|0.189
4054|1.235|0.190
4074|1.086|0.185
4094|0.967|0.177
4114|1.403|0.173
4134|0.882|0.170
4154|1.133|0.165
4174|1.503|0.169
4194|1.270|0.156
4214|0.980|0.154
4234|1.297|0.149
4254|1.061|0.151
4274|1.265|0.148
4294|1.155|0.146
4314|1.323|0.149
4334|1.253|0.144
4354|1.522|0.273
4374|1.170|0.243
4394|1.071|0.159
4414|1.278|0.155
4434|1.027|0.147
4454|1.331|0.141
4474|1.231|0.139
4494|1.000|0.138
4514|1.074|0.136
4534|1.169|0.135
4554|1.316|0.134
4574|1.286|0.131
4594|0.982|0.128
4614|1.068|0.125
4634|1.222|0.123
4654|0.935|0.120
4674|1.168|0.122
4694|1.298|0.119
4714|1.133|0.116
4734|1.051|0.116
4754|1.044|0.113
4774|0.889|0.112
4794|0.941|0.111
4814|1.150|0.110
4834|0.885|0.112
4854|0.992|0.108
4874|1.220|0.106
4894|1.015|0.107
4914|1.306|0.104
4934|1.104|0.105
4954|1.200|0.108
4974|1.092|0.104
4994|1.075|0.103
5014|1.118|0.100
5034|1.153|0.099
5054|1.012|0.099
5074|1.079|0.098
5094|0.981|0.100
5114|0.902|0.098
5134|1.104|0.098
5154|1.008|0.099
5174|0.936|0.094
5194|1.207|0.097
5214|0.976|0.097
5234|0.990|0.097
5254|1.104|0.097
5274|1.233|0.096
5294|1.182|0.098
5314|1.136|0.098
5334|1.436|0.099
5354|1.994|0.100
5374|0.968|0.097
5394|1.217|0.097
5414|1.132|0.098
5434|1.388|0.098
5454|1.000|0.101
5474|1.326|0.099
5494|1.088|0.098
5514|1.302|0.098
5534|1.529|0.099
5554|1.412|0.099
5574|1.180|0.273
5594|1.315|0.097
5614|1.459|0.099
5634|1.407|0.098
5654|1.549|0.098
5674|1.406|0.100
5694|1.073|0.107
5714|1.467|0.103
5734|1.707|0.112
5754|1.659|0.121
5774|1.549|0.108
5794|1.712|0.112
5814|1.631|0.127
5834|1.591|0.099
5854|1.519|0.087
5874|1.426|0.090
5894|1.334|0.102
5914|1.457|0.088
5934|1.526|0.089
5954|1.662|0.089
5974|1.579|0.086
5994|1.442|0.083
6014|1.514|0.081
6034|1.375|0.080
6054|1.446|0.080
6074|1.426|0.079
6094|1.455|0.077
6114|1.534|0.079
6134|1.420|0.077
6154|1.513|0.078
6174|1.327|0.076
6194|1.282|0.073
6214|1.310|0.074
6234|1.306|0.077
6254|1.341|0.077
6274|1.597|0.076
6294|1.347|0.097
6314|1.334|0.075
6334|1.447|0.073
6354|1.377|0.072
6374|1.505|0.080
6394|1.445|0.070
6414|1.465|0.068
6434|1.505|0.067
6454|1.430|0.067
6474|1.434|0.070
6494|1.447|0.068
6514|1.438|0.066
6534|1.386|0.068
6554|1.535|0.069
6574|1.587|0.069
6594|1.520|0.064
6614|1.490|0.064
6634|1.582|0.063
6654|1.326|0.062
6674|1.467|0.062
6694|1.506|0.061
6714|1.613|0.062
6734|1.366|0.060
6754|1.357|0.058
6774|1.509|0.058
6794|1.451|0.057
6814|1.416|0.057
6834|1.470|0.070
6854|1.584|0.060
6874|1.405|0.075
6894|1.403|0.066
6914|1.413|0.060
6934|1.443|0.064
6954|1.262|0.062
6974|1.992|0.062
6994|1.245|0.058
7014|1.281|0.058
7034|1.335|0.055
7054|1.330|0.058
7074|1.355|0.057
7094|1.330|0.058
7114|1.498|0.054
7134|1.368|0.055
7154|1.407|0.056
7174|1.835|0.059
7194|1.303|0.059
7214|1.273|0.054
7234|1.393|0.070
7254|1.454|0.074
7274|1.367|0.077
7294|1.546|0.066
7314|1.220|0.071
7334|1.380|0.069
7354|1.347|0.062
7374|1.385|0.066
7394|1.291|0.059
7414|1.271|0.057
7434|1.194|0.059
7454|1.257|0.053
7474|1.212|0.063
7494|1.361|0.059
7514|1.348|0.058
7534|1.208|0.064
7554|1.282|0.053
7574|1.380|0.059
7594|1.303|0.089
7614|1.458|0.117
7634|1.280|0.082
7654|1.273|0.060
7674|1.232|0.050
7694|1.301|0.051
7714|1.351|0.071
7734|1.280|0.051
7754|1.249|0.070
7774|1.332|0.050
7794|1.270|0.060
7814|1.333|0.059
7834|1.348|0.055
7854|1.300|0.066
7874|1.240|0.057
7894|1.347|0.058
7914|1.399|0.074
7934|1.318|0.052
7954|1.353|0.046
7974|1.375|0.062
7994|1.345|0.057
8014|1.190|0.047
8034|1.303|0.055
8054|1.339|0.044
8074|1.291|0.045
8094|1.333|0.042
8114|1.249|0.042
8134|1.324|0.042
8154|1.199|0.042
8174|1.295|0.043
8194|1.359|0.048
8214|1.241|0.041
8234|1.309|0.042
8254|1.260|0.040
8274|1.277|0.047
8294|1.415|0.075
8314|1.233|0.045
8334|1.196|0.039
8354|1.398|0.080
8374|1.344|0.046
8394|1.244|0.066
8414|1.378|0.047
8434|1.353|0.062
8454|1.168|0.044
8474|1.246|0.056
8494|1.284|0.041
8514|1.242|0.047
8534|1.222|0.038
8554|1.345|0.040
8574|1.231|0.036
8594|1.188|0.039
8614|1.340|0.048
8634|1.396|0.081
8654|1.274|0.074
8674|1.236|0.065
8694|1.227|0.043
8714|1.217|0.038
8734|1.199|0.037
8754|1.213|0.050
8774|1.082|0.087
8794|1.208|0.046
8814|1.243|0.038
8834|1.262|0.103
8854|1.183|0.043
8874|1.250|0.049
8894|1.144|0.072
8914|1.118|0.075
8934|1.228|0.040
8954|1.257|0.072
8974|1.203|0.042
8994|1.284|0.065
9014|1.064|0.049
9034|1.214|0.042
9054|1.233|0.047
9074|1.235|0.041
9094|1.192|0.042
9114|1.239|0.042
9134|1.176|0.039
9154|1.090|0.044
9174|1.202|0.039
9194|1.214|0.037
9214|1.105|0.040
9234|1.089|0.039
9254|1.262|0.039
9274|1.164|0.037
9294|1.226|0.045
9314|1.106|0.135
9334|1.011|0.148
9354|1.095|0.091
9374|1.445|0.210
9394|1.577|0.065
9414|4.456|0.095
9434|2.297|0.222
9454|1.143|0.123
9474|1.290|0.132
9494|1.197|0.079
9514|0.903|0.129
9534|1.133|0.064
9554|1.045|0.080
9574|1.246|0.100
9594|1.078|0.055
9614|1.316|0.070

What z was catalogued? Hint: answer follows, 0.43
